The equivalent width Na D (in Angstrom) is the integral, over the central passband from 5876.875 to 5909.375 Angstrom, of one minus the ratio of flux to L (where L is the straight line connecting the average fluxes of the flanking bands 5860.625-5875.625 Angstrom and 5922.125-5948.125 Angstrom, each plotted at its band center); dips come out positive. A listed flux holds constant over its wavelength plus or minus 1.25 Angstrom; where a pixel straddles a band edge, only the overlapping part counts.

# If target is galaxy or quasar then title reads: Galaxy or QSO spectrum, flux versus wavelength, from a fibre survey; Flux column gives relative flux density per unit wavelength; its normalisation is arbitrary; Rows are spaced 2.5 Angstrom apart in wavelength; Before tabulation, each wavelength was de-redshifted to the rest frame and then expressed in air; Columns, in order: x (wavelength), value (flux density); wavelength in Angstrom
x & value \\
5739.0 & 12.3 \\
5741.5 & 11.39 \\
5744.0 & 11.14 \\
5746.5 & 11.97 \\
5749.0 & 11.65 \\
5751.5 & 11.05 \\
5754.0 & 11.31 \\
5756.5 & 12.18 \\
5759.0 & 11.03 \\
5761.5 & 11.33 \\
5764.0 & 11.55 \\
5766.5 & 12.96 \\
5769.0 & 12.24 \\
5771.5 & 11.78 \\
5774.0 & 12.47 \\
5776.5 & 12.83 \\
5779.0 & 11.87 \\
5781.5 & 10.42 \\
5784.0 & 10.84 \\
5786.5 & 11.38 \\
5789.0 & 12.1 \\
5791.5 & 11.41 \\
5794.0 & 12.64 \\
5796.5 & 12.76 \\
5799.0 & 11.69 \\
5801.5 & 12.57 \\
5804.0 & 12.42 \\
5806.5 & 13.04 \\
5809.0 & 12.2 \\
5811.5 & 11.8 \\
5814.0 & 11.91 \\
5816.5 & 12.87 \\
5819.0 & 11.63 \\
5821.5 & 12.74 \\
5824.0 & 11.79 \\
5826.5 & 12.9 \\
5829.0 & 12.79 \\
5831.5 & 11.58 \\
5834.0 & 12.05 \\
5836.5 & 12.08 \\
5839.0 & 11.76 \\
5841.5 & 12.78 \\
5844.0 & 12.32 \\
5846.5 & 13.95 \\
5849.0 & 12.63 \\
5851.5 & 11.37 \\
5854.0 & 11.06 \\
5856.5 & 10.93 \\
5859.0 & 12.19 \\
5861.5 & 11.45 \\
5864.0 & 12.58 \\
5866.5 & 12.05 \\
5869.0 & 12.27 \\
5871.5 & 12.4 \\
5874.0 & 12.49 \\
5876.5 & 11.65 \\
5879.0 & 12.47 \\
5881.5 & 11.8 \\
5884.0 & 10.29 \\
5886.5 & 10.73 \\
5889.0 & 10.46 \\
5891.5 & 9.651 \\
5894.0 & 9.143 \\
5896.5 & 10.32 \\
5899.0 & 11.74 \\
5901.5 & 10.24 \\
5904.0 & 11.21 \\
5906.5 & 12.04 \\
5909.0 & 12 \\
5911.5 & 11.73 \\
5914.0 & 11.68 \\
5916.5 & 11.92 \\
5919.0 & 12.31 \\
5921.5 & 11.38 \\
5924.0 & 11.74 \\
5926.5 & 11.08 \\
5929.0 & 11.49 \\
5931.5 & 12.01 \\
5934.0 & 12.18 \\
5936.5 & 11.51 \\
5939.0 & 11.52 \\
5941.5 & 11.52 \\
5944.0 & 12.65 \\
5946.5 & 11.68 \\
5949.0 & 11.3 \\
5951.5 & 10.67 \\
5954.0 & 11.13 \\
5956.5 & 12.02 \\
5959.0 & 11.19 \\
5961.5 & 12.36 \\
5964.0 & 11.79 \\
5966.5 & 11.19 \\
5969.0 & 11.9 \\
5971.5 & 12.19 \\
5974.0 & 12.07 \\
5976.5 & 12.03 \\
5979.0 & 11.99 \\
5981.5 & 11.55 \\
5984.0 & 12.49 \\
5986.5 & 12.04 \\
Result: 3.0 Angstrom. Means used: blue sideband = 12.2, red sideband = 11.7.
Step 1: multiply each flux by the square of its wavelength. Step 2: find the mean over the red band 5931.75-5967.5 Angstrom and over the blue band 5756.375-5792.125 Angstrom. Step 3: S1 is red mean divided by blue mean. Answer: 1.1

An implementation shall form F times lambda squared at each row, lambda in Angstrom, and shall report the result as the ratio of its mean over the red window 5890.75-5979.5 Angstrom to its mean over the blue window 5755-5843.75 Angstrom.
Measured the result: 1.00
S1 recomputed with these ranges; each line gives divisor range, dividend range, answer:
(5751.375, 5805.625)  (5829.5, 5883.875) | 1.04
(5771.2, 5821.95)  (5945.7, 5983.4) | 1.03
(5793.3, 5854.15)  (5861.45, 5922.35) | 0.95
